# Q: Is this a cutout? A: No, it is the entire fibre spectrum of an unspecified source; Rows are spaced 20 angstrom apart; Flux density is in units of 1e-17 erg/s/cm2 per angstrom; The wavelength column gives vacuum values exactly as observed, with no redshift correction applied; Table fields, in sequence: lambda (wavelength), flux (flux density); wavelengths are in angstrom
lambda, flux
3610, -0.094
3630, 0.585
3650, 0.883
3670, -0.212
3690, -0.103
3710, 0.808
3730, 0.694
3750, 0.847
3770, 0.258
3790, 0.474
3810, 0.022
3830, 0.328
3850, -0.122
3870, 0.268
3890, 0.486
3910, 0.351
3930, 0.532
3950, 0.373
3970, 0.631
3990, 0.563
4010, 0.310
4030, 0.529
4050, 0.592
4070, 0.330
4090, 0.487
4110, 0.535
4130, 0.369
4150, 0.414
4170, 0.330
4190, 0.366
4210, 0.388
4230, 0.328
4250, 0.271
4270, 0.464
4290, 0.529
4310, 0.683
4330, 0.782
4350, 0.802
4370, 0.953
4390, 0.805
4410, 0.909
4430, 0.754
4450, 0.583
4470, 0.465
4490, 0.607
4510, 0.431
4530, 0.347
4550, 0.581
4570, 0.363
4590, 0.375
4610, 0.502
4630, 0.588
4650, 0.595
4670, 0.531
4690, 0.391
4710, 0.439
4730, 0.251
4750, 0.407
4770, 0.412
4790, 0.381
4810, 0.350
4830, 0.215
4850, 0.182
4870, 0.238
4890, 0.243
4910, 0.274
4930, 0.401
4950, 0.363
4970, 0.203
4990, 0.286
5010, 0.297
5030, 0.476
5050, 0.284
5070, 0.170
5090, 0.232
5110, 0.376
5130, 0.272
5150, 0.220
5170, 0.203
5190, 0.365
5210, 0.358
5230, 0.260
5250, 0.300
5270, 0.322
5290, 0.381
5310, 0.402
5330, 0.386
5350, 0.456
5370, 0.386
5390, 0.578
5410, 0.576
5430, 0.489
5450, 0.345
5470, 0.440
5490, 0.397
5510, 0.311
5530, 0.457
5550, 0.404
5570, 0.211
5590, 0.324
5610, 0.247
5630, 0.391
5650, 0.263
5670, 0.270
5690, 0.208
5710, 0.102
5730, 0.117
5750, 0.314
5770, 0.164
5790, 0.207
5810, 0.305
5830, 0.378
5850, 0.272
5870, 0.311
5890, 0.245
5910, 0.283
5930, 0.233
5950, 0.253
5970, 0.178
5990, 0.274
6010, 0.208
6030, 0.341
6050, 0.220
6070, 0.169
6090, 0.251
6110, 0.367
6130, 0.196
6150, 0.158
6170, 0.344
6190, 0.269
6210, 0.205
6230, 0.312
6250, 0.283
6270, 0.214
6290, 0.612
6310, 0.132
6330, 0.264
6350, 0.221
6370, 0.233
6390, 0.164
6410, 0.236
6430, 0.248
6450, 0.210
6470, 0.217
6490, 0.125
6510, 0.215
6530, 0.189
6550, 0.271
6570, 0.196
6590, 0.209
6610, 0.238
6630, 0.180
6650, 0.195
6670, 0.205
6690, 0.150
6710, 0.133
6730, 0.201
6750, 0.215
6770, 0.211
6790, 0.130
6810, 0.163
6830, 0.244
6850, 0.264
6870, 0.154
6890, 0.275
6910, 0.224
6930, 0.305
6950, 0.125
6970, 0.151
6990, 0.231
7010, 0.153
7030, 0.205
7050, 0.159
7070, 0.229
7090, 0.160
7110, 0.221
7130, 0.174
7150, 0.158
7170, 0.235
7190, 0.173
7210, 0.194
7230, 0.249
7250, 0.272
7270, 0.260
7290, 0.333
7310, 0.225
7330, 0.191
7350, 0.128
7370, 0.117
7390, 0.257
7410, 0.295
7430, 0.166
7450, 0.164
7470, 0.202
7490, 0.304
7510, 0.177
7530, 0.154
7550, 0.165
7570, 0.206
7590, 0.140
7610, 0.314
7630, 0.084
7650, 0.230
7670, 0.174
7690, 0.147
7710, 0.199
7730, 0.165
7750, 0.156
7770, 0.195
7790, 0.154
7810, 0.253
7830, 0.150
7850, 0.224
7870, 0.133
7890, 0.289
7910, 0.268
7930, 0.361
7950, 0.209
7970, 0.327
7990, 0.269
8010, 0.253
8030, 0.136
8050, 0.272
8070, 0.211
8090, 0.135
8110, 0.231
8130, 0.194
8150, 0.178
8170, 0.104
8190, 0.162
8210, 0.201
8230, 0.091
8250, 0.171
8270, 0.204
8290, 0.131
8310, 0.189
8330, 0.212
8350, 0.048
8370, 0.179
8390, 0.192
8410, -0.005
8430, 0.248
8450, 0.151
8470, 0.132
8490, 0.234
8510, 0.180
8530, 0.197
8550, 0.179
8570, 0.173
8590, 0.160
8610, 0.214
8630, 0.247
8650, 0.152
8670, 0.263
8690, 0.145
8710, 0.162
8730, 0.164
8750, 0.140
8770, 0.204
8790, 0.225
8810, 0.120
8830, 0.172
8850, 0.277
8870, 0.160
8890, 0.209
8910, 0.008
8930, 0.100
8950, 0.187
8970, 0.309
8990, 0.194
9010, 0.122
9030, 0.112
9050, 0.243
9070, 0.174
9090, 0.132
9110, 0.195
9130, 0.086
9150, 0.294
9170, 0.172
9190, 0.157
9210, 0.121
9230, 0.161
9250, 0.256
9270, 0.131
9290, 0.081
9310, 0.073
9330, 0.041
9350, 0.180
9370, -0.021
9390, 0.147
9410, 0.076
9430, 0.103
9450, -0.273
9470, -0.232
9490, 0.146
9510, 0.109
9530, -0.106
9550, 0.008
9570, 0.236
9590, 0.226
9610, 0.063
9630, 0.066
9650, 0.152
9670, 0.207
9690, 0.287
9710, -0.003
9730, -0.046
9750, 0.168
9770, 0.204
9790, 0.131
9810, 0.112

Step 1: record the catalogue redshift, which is 1.831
